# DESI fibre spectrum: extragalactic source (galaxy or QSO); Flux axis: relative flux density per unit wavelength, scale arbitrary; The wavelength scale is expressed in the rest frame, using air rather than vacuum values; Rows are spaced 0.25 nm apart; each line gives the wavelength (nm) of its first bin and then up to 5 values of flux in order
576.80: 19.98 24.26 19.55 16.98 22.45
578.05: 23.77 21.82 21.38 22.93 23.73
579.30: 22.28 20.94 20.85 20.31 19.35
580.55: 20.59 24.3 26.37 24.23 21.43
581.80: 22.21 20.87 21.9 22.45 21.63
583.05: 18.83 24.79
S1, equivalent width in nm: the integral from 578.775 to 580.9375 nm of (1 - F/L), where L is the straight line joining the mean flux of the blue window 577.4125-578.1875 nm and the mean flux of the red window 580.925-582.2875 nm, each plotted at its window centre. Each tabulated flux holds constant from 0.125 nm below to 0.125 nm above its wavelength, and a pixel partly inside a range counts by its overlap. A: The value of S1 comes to 0.04 nm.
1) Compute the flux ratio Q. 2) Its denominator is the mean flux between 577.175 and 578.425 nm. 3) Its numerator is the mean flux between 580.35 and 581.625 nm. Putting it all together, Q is 1.1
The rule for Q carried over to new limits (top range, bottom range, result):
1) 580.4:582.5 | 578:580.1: 1.03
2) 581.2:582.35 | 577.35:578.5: 1.04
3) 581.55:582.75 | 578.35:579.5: 0.97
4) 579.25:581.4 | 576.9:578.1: 1.04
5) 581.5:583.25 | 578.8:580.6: 1.01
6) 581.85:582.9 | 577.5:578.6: 1.01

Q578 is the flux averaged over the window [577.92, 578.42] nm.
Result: 22.8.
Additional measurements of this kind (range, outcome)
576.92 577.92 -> 20.8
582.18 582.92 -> 22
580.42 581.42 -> 23.8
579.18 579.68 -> 21.6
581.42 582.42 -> 21.6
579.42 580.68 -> 20.4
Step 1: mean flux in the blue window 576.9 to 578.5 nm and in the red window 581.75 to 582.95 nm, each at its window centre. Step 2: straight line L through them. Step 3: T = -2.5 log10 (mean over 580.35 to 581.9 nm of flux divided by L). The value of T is -0.066 mag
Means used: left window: 21.4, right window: 21.7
